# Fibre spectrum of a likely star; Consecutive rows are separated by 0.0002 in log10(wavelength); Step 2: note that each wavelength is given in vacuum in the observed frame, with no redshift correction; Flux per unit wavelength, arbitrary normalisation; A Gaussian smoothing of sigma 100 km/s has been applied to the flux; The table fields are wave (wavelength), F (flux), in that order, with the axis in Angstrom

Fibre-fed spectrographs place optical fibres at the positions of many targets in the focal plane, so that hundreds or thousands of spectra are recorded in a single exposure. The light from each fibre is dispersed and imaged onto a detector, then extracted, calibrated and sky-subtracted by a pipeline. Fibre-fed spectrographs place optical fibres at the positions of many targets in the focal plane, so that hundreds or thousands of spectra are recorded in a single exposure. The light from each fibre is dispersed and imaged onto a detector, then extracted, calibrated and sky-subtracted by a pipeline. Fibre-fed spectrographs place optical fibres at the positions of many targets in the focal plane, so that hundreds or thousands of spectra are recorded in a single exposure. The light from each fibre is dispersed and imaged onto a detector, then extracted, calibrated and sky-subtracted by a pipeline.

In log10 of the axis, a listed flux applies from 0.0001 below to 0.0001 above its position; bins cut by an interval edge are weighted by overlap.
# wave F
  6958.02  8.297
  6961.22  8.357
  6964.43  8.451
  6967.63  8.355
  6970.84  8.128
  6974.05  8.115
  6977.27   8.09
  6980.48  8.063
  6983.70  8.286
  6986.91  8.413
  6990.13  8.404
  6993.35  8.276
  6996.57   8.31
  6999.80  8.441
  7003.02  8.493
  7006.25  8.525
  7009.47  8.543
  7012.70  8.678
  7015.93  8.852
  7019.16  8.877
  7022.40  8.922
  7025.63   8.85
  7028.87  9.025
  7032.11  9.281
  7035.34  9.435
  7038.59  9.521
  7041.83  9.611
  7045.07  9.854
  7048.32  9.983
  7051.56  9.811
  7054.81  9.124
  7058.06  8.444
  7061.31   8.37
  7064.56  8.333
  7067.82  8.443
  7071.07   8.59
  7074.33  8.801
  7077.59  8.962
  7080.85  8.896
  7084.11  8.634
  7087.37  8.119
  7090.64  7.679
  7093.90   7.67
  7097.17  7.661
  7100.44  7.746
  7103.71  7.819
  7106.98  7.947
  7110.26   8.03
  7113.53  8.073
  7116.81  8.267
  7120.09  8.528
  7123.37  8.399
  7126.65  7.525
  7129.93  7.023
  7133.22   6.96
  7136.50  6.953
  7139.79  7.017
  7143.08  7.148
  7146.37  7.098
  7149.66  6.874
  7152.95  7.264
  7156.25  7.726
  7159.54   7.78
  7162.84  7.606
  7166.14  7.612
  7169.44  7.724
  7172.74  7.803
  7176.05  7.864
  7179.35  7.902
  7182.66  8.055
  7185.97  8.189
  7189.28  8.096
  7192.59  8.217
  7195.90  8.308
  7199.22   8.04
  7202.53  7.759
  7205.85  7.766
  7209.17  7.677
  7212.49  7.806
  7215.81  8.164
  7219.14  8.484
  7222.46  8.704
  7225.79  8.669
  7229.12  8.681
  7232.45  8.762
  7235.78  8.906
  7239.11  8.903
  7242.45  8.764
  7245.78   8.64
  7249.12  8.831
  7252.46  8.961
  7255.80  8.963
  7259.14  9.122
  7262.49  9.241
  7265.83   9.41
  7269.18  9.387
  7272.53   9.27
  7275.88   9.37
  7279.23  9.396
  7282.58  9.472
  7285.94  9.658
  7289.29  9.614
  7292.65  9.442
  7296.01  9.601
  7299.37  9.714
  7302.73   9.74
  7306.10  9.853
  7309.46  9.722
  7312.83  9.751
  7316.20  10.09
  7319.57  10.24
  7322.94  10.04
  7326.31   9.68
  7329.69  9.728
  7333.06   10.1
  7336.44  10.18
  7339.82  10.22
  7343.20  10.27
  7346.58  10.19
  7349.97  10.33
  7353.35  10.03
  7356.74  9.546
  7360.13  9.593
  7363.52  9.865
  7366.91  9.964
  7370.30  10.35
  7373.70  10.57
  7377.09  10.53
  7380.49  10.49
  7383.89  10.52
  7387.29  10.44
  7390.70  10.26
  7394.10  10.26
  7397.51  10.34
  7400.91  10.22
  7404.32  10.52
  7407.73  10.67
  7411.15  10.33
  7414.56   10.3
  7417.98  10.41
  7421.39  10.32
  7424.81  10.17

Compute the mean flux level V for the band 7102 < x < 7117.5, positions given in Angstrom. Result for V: 8.01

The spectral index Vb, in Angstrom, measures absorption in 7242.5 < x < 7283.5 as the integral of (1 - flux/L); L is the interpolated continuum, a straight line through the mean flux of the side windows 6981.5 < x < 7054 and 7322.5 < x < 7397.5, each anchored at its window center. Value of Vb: 2.7 Angstrom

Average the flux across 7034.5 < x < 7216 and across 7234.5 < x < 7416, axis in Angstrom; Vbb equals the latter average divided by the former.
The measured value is 1.2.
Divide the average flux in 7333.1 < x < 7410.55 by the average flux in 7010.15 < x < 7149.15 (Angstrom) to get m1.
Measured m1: 1.2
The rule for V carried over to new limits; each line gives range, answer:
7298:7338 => 9.9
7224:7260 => 8.83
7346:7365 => 9.91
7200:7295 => 8.85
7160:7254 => 8.24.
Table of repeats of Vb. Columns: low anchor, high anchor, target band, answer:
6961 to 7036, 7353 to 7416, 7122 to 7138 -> 3.10 Angstrom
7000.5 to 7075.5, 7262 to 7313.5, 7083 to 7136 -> 7.43 Angstrom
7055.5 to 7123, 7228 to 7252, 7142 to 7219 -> 7.25 Angstrom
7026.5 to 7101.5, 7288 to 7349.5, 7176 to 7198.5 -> 2.96 Angstrom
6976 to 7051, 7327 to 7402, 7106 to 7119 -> 1.56 Angstrom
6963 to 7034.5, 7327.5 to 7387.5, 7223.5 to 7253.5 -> 2.58 Angstrom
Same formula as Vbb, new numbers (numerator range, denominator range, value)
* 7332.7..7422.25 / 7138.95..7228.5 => 1.31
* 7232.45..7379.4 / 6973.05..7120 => 1.12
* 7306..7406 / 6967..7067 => 1.16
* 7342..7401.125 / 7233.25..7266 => 1.14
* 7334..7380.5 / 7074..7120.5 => 1.24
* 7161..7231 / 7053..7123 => 0.97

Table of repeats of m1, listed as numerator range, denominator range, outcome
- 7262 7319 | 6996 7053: 1.06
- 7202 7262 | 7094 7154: 1.13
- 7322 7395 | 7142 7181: 1.35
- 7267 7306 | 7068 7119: 1.16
